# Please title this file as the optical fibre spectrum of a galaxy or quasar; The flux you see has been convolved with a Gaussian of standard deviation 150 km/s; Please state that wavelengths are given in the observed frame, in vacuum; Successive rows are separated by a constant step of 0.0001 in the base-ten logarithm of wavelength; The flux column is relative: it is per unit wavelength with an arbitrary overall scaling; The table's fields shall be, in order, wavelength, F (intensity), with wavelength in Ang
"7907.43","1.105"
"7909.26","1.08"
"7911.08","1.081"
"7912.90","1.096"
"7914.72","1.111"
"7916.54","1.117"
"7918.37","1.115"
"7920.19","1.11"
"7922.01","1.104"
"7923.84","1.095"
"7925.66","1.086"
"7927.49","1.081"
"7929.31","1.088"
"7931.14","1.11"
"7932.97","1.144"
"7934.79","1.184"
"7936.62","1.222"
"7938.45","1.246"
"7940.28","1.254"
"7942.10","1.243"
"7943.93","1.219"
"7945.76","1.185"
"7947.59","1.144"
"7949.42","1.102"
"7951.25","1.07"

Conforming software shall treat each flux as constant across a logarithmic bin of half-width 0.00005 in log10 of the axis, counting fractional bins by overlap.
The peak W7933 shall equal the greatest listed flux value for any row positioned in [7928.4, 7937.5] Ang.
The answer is 1.222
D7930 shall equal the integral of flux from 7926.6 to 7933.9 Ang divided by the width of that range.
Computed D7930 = 1.11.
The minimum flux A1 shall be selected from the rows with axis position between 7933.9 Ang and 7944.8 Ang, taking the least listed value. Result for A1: 1.184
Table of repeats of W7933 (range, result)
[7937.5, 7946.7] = 1.254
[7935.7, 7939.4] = 1.246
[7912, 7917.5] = 1.117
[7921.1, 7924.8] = 1.104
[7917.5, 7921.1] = 1.115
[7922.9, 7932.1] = 1.11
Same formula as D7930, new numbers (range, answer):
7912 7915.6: 1.1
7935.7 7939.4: 1.23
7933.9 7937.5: 1.2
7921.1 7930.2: 1.09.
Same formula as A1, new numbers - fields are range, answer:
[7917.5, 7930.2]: 1.081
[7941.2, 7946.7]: 1.185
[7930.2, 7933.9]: 1.11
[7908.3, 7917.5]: 1.08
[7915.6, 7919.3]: 1.115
